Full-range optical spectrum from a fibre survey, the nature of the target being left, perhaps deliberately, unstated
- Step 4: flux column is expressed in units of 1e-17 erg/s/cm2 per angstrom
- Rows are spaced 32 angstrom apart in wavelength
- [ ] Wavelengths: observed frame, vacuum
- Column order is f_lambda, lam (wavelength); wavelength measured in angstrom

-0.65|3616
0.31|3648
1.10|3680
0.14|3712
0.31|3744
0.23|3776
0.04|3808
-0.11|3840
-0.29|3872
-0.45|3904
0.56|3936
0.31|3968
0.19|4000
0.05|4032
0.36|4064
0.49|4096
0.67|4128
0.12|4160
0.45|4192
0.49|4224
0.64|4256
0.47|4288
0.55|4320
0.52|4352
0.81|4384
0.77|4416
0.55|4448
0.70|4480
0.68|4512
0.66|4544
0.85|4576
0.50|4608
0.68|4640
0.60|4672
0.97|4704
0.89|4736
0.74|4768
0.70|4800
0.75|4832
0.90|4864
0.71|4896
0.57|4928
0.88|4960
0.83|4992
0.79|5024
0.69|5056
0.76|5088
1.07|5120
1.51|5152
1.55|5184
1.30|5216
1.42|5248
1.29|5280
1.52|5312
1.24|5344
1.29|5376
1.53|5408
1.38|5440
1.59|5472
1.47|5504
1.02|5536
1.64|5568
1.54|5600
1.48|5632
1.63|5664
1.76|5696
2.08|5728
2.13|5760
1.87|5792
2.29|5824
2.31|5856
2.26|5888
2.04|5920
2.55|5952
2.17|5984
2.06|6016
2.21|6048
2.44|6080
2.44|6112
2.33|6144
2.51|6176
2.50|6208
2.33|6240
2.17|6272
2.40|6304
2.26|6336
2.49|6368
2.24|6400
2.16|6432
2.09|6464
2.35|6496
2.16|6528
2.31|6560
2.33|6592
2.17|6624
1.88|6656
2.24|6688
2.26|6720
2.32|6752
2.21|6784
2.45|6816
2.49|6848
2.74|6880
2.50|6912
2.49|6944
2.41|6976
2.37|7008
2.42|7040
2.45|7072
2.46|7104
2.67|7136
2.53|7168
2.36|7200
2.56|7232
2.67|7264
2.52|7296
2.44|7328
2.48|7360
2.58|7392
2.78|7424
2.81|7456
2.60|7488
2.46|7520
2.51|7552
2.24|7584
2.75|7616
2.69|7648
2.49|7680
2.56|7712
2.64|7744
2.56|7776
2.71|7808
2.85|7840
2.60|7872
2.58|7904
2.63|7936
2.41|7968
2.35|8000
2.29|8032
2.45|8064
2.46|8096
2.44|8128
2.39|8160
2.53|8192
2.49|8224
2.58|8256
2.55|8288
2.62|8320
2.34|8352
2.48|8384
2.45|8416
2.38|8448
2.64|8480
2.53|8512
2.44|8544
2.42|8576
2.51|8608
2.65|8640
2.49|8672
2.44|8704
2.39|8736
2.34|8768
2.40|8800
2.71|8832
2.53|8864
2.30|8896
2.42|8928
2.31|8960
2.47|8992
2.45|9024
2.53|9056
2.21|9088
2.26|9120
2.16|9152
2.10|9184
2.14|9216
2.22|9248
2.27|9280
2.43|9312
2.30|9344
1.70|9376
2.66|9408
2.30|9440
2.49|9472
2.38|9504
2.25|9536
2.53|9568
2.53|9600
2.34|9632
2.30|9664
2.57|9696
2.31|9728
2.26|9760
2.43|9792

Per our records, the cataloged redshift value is 0.29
